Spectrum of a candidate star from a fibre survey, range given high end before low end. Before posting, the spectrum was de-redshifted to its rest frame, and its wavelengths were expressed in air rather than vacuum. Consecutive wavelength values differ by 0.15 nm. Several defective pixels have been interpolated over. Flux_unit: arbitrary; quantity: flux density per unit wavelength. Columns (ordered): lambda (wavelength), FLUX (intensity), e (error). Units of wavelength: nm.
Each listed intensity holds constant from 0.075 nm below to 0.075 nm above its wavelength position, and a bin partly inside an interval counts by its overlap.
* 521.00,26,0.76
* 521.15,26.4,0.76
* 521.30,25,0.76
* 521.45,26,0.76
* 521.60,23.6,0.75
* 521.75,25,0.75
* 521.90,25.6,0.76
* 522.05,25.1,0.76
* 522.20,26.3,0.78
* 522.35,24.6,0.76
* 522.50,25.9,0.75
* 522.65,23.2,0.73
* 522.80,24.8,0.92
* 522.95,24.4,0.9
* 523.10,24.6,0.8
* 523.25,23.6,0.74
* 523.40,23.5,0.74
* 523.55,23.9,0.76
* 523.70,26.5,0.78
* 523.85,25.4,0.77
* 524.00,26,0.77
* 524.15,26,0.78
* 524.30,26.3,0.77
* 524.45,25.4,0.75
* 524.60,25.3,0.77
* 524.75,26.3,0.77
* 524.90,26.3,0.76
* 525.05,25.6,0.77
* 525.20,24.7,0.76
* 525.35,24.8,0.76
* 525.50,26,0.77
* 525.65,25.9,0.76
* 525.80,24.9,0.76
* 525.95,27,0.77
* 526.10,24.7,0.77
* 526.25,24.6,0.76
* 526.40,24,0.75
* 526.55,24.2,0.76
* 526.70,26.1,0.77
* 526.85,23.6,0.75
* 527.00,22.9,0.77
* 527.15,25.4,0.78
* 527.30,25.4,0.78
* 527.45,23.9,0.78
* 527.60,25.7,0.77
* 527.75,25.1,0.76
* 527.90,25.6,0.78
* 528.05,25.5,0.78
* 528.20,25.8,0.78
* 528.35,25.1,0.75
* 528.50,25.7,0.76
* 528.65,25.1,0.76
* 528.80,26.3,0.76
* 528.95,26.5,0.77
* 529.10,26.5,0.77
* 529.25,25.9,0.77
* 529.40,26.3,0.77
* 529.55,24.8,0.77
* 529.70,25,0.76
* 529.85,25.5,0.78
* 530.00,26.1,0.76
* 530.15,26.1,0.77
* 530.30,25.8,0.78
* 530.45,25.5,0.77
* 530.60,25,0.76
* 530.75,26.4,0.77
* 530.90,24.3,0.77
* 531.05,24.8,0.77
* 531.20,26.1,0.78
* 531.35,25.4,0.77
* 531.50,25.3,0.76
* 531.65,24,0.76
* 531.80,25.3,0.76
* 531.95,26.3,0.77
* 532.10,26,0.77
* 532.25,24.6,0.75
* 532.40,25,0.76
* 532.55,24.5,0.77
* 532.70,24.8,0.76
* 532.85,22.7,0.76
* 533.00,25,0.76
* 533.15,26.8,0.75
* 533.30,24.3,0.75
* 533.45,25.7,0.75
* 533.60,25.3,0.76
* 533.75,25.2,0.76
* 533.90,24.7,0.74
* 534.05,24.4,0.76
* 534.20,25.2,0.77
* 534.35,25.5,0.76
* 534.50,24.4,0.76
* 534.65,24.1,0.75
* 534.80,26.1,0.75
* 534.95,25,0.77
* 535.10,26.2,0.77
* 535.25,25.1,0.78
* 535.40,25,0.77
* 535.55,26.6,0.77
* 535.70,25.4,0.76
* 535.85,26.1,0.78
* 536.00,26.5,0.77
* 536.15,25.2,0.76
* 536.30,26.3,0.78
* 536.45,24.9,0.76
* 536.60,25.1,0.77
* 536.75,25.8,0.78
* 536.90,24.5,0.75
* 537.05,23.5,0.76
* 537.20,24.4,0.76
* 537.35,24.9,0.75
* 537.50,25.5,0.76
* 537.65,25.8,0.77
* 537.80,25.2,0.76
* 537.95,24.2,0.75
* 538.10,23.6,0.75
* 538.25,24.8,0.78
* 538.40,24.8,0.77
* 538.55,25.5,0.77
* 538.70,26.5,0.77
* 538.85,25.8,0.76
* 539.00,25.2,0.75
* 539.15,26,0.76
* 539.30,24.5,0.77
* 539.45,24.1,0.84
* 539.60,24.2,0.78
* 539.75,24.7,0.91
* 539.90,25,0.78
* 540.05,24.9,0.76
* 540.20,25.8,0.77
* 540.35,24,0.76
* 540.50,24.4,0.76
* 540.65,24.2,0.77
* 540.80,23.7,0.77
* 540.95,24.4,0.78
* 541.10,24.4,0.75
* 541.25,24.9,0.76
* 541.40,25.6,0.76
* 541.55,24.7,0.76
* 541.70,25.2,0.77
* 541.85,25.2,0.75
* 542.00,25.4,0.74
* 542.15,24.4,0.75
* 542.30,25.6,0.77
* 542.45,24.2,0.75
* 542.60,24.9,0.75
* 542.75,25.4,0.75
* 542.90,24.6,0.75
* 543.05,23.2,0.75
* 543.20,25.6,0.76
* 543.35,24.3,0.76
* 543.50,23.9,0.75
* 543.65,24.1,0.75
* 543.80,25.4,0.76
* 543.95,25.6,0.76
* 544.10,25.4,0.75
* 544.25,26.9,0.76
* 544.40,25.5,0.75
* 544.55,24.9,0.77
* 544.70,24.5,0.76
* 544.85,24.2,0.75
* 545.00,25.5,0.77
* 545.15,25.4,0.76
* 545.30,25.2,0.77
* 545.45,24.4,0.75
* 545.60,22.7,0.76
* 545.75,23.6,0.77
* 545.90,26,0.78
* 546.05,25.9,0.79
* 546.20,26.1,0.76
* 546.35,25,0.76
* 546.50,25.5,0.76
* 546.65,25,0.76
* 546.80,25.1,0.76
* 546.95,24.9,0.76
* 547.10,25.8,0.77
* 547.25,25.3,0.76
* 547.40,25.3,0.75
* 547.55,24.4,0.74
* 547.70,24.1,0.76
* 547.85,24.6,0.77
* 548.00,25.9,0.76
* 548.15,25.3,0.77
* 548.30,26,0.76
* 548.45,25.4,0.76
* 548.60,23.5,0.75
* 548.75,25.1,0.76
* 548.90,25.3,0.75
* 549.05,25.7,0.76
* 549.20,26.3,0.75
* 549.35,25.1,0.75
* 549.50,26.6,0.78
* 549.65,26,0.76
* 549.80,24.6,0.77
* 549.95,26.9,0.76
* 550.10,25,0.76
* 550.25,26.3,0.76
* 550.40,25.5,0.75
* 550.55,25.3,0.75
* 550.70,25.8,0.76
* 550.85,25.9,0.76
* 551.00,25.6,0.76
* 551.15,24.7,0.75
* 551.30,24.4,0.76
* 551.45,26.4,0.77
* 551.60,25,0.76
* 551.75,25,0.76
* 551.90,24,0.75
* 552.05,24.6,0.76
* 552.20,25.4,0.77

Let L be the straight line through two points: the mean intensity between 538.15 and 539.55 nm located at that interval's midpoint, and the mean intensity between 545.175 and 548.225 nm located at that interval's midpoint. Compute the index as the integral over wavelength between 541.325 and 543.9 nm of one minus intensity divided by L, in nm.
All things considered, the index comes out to 0.03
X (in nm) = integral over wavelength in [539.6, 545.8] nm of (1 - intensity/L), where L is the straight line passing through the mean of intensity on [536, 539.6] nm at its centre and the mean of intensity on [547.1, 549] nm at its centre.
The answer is 0.070 nm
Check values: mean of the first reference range 25.1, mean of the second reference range 25.1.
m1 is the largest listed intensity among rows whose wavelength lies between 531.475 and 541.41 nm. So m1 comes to 26.8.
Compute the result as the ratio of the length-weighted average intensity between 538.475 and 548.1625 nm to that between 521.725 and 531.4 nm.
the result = 0.99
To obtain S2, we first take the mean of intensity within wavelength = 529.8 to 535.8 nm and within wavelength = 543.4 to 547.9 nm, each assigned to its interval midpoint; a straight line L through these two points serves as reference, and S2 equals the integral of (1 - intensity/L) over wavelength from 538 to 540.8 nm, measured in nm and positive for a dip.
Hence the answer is 0.030 nm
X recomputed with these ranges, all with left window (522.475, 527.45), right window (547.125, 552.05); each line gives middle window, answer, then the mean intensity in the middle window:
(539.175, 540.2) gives 0.02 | 24.7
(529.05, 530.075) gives -0.03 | 25.7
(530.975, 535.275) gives 0.01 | 25.1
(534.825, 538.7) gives -0.01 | 25.2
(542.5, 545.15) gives 0.03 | 24.9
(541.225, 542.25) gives 0.01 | 25.1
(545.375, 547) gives 0.02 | 24.9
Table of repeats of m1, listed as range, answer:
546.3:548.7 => 26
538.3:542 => 26.5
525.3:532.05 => 27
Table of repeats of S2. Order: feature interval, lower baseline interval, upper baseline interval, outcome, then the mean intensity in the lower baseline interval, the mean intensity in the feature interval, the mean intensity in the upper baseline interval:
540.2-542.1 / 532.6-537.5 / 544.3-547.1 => 0.03 nm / 25.1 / 24.7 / 25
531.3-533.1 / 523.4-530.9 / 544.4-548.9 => 0.03 nm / 25.4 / 24.9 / 25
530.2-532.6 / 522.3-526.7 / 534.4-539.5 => -0.01 nm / 25.1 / 25.3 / 25.2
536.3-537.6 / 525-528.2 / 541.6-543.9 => 0.00 nm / 25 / 24.9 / 24.8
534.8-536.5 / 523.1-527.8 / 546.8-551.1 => -0.03 nm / 25.1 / 25.7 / 25.4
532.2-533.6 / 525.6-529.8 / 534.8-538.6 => 0.02 nm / 25.3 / 24.9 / 25.2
